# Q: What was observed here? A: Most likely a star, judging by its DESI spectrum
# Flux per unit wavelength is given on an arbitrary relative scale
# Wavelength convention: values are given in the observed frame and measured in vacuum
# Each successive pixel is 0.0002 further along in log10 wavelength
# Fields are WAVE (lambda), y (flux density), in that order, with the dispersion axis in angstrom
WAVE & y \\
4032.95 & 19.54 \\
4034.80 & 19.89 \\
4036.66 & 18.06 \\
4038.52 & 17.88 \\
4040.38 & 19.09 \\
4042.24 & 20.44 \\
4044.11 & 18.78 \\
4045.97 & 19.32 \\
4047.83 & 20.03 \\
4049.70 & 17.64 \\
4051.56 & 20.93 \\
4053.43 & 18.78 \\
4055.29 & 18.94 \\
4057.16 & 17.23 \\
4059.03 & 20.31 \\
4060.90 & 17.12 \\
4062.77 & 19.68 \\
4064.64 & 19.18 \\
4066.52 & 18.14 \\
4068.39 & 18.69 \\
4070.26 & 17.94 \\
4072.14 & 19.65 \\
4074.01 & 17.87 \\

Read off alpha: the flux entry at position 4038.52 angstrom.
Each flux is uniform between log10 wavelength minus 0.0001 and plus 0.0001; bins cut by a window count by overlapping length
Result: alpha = 17.88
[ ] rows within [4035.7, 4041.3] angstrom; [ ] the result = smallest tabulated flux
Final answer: 17.88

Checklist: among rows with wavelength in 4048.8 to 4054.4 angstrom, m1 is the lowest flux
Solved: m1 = 17.64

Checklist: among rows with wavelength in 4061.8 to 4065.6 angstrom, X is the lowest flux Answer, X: 19.18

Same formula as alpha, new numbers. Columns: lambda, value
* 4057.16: 17.23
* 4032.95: 19.54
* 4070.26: 17.94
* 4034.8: 19.89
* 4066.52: 18.14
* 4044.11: 18.78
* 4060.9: 17.12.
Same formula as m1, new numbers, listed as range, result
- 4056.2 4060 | 17.23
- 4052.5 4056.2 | 18.78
